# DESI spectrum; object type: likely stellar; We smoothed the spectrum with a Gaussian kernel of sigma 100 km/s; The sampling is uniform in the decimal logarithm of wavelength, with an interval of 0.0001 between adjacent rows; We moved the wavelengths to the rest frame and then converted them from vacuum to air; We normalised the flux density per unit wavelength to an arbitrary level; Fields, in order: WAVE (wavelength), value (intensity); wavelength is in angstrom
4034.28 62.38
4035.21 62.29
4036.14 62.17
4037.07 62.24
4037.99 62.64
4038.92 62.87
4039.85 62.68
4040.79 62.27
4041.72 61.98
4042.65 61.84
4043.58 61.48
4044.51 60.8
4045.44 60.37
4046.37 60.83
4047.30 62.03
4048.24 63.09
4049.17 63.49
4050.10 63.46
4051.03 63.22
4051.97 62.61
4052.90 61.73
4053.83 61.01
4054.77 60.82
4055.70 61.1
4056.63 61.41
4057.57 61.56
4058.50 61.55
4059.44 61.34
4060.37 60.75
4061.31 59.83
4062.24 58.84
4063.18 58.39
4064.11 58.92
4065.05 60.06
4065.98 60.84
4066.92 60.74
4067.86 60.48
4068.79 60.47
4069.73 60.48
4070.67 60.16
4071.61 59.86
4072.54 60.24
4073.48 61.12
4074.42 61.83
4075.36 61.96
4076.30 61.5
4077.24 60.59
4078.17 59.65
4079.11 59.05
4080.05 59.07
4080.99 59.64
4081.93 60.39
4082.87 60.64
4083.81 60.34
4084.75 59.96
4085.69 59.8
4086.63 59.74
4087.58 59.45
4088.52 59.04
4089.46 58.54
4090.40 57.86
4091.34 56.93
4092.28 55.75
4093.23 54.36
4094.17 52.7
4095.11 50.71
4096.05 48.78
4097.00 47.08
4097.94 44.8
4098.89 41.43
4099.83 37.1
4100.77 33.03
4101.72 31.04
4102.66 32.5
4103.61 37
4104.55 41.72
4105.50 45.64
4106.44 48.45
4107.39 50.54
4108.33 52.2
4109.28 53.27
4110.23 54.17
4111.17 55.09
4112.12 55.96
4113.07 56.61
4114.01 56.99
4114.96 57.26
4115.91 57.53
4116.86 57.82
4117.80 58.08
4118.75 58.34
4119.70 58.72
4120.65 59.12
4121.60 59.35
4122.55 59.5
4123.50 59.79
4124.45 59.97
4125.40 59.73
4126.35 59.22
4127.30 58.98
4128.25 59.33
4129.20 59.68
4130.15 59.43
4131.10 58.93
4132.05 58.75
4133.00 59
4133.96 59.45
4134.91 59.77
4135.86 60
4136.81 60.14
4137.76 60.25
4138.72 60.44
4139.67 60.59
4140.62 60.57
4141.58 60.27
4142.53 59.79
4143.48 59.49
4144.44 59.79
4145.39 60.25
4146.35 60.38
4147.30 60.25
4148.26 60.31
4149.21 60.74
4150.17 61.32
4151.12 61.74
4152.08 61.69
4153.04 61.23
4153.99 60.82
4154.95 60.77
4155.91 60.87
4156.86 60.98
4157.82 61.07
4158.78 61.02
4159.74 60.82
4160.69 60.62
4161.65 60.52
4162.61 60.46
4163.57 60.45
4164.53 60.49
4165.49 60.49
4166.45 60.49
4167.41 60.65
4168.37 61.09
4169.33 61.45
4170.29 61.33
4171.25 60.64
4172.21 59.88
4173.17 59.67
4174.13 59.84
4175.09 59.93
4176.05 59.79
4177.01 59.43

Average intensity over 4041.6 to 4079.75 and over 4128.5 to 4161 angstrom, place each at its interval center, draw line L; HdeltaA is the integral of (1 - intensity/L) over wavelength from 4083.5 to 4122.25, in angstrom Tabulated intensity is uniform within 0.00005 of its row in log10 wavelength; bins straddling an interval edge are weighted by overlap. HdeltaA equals 5.5 angstrom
